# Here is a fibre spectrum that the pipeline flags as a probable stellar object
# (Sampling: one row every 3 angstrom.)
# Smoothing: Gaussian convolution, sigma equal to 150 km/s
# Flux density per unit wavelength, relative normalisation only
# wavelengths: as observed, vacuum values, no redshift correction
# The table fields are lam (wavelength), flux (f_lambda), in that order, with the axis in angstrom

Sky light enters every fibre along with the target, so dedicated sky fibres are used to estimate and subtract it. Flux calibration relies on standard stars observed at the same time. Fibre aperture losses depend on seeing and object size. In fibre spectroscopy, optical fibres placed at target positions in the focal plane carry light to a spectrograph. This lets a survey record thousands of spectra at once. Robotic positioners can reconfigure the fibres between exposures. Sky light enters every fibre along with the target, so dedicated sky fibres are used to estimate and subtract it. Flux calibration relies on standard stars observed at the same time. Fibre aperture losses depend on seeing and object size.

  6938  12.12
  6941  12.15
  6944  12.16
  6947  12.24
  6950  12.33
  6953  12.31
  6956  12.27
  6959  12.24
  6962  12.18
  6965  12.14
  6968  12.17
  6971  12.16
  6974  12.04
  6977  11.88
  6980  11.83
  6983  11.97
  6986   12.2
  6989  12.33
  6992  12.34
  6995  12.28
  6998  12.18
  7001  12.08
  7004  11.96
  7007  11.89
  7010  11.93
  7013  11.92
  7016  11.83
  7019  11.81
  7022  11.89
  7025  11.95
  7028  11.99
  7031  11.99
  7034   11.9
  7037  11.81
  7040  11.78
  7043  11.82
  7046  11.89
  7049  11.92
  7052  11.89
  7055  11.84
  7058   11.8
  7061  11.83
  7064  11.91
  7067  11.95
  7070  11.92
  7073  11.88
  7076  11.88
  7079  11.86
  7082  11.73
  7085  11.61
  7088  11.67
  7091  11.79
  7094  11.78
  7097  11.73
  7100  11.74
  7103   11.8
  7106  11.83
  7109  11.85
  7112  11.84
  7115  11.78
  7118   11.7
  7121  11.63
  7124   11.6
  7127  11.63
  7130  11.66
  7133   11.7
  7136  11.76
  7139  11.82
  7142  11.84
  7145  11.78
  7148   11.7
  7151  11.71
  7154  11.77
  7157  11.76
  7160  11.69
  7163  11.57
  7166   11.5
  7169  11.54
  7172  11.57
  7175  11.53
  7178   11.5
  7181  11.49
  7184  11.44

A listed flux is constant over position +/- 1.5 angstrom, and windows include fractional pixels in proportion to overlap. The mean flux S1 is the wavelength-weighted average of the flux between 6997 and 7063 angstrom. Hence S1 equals 11.9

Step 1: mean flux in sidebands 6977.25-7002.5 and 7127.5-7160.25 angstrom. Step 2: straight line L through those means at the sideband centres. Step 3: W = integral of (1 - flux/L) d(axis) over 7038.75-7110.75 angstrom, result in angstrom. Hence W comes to 0.6 angstrom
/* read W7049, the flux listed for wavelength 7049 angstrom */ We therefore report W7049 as 11.92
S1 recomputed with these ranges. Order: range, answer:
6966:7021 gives 12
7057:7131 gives 11.8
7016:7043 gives 11.9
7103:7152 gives 11.7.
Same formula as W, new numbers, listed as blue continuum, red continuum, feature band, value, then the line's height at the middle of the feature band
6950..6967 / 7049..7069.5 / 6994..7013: 0.1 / 12.1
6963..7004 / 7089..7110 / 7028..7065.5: 0.2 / 11.9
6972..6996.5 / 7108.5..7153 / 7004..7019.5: 0.2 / 12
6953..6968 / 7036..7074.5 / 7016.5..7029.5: 0.1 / 12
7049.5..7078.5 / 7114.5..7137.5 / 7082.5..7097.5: 0.1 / 11.8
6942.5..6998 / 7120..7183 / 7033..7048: 0.2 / 12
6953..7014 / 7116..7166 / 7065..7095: 0.1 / 11.9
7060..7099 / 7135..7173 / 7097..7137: 0.1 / 11.8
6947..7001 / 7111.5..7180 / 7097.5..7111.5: 0.0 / 11.8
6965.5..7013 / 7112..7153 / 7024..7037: 0.0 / 12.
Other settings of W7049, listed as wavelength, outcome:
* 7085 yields 11.61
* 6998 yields 12.18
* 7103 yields 11.8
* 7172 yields 11.57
